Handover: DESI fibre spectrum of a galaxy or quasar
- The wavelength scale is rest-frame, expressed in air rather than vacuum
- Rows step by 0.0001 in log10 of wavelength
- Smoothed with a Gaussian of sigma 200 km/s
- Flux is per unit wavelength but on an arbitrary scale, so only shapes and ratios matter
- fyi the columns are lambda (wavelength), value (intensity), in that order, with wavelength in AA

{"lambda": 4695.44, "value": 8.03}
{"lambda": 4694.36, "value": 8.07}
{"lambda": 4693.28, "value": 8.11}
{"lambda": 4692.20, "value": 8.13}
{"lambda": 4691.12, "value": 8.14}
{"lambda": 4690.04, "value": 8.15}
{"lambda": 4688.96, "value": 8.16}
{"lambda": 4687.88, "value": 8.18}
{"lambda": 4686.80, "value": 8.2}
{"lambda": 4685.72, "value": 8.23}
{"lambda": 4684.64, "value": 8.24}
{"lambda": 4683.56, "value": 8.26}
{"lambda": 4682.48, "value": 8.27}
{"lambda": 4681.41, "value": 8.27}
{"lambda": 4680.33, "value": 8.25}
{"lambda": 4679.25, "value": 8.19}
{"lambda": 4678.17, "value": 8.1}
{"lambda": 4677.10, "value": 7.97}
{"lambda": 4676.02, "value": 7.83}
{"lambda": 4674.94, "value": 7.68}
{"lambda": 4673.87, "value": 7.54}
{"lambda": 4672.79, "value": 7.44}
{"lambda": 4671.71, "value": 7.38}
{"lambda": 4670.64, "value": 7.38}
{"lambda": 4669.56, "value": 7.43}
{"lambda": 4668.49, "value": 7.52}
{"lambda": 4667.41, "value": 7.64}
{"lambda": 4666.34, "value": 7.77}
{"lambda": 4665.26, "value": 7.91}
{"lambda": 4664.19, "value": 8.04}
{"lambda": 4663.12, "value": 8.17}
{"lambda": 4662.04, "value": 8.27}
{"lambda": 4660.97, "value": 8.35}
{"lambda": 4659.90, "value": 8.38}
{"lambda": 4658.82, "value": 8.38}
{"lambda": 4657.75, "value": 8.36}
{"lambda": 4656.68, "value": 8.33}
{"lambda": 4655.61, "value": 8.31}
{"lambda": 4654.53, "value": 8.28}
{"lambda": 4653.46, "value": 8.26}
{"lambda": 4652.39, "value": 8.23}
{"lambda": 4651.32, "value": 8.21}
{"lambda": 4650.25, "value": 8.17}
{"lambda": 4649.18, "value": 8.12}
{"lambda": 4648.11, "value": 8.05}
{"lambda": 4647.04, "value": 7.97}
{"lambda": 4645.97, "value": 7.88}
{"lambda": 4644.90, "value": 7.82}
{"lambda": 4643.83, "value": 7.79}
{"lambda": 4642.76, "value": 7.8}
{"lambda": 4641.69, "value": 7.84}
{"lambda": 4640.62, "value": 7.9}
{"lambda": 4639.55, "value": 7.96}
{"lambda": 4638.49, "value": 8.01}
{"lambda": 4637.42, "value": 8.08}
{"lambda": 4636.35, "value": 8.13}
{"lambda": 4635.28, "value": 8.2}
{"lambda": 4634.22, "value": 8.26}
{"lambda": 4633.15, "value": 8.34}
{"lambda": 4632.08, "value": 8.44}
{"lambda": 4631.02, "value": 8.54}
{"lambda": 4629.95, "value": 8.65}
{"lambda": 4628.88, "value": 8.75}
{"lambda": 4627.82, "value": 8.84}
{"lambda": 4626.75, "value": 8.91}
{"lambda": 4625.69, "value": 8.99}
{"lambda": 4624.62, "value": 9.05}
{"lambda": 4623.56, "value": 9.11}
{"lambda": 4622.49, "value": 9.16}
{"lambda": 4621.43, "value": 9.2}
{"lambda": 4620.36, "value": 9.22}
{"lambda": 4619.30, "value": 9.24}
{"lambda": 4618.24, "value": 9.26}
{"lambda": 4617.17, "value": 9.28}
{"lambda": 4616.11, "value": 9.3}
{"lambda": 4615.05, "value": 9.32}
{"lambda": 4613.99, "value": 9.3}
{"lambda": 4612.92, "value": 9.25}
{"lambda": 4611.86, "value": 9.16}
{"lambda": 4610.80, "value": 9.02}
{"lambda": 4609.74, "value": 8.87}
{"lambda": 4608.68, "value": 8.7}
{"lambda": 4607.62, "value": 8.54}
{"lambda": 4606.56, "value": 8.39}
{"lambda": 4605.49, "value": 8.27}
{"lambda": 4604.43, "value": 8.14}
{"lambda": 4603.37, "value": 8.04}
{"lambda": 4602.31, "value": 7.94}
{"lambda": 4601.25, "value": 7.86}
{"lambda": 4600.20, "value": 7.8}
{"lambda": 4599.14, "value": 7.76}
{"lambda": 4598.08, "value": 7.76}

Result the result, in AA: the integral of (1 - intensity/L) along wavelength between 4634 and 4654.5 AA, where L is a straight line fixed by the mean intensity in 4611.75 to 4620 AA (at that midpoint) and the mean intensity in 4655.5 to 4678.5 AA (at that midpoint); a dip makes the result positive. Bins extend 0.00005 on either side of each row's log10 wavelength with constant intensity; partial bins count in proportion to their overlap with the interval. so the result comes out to 1.1 AA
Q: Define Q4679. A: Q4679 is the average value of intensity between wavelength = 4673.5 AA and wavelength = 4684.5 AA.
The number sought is 8.05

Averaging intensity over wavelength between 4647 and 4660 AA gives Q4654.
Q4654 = 8.24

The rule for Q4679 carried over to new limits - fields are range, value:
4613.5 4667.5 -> 8.43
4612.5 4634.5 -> 8.98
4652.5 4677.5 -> 7.94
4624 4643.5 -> 8.37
